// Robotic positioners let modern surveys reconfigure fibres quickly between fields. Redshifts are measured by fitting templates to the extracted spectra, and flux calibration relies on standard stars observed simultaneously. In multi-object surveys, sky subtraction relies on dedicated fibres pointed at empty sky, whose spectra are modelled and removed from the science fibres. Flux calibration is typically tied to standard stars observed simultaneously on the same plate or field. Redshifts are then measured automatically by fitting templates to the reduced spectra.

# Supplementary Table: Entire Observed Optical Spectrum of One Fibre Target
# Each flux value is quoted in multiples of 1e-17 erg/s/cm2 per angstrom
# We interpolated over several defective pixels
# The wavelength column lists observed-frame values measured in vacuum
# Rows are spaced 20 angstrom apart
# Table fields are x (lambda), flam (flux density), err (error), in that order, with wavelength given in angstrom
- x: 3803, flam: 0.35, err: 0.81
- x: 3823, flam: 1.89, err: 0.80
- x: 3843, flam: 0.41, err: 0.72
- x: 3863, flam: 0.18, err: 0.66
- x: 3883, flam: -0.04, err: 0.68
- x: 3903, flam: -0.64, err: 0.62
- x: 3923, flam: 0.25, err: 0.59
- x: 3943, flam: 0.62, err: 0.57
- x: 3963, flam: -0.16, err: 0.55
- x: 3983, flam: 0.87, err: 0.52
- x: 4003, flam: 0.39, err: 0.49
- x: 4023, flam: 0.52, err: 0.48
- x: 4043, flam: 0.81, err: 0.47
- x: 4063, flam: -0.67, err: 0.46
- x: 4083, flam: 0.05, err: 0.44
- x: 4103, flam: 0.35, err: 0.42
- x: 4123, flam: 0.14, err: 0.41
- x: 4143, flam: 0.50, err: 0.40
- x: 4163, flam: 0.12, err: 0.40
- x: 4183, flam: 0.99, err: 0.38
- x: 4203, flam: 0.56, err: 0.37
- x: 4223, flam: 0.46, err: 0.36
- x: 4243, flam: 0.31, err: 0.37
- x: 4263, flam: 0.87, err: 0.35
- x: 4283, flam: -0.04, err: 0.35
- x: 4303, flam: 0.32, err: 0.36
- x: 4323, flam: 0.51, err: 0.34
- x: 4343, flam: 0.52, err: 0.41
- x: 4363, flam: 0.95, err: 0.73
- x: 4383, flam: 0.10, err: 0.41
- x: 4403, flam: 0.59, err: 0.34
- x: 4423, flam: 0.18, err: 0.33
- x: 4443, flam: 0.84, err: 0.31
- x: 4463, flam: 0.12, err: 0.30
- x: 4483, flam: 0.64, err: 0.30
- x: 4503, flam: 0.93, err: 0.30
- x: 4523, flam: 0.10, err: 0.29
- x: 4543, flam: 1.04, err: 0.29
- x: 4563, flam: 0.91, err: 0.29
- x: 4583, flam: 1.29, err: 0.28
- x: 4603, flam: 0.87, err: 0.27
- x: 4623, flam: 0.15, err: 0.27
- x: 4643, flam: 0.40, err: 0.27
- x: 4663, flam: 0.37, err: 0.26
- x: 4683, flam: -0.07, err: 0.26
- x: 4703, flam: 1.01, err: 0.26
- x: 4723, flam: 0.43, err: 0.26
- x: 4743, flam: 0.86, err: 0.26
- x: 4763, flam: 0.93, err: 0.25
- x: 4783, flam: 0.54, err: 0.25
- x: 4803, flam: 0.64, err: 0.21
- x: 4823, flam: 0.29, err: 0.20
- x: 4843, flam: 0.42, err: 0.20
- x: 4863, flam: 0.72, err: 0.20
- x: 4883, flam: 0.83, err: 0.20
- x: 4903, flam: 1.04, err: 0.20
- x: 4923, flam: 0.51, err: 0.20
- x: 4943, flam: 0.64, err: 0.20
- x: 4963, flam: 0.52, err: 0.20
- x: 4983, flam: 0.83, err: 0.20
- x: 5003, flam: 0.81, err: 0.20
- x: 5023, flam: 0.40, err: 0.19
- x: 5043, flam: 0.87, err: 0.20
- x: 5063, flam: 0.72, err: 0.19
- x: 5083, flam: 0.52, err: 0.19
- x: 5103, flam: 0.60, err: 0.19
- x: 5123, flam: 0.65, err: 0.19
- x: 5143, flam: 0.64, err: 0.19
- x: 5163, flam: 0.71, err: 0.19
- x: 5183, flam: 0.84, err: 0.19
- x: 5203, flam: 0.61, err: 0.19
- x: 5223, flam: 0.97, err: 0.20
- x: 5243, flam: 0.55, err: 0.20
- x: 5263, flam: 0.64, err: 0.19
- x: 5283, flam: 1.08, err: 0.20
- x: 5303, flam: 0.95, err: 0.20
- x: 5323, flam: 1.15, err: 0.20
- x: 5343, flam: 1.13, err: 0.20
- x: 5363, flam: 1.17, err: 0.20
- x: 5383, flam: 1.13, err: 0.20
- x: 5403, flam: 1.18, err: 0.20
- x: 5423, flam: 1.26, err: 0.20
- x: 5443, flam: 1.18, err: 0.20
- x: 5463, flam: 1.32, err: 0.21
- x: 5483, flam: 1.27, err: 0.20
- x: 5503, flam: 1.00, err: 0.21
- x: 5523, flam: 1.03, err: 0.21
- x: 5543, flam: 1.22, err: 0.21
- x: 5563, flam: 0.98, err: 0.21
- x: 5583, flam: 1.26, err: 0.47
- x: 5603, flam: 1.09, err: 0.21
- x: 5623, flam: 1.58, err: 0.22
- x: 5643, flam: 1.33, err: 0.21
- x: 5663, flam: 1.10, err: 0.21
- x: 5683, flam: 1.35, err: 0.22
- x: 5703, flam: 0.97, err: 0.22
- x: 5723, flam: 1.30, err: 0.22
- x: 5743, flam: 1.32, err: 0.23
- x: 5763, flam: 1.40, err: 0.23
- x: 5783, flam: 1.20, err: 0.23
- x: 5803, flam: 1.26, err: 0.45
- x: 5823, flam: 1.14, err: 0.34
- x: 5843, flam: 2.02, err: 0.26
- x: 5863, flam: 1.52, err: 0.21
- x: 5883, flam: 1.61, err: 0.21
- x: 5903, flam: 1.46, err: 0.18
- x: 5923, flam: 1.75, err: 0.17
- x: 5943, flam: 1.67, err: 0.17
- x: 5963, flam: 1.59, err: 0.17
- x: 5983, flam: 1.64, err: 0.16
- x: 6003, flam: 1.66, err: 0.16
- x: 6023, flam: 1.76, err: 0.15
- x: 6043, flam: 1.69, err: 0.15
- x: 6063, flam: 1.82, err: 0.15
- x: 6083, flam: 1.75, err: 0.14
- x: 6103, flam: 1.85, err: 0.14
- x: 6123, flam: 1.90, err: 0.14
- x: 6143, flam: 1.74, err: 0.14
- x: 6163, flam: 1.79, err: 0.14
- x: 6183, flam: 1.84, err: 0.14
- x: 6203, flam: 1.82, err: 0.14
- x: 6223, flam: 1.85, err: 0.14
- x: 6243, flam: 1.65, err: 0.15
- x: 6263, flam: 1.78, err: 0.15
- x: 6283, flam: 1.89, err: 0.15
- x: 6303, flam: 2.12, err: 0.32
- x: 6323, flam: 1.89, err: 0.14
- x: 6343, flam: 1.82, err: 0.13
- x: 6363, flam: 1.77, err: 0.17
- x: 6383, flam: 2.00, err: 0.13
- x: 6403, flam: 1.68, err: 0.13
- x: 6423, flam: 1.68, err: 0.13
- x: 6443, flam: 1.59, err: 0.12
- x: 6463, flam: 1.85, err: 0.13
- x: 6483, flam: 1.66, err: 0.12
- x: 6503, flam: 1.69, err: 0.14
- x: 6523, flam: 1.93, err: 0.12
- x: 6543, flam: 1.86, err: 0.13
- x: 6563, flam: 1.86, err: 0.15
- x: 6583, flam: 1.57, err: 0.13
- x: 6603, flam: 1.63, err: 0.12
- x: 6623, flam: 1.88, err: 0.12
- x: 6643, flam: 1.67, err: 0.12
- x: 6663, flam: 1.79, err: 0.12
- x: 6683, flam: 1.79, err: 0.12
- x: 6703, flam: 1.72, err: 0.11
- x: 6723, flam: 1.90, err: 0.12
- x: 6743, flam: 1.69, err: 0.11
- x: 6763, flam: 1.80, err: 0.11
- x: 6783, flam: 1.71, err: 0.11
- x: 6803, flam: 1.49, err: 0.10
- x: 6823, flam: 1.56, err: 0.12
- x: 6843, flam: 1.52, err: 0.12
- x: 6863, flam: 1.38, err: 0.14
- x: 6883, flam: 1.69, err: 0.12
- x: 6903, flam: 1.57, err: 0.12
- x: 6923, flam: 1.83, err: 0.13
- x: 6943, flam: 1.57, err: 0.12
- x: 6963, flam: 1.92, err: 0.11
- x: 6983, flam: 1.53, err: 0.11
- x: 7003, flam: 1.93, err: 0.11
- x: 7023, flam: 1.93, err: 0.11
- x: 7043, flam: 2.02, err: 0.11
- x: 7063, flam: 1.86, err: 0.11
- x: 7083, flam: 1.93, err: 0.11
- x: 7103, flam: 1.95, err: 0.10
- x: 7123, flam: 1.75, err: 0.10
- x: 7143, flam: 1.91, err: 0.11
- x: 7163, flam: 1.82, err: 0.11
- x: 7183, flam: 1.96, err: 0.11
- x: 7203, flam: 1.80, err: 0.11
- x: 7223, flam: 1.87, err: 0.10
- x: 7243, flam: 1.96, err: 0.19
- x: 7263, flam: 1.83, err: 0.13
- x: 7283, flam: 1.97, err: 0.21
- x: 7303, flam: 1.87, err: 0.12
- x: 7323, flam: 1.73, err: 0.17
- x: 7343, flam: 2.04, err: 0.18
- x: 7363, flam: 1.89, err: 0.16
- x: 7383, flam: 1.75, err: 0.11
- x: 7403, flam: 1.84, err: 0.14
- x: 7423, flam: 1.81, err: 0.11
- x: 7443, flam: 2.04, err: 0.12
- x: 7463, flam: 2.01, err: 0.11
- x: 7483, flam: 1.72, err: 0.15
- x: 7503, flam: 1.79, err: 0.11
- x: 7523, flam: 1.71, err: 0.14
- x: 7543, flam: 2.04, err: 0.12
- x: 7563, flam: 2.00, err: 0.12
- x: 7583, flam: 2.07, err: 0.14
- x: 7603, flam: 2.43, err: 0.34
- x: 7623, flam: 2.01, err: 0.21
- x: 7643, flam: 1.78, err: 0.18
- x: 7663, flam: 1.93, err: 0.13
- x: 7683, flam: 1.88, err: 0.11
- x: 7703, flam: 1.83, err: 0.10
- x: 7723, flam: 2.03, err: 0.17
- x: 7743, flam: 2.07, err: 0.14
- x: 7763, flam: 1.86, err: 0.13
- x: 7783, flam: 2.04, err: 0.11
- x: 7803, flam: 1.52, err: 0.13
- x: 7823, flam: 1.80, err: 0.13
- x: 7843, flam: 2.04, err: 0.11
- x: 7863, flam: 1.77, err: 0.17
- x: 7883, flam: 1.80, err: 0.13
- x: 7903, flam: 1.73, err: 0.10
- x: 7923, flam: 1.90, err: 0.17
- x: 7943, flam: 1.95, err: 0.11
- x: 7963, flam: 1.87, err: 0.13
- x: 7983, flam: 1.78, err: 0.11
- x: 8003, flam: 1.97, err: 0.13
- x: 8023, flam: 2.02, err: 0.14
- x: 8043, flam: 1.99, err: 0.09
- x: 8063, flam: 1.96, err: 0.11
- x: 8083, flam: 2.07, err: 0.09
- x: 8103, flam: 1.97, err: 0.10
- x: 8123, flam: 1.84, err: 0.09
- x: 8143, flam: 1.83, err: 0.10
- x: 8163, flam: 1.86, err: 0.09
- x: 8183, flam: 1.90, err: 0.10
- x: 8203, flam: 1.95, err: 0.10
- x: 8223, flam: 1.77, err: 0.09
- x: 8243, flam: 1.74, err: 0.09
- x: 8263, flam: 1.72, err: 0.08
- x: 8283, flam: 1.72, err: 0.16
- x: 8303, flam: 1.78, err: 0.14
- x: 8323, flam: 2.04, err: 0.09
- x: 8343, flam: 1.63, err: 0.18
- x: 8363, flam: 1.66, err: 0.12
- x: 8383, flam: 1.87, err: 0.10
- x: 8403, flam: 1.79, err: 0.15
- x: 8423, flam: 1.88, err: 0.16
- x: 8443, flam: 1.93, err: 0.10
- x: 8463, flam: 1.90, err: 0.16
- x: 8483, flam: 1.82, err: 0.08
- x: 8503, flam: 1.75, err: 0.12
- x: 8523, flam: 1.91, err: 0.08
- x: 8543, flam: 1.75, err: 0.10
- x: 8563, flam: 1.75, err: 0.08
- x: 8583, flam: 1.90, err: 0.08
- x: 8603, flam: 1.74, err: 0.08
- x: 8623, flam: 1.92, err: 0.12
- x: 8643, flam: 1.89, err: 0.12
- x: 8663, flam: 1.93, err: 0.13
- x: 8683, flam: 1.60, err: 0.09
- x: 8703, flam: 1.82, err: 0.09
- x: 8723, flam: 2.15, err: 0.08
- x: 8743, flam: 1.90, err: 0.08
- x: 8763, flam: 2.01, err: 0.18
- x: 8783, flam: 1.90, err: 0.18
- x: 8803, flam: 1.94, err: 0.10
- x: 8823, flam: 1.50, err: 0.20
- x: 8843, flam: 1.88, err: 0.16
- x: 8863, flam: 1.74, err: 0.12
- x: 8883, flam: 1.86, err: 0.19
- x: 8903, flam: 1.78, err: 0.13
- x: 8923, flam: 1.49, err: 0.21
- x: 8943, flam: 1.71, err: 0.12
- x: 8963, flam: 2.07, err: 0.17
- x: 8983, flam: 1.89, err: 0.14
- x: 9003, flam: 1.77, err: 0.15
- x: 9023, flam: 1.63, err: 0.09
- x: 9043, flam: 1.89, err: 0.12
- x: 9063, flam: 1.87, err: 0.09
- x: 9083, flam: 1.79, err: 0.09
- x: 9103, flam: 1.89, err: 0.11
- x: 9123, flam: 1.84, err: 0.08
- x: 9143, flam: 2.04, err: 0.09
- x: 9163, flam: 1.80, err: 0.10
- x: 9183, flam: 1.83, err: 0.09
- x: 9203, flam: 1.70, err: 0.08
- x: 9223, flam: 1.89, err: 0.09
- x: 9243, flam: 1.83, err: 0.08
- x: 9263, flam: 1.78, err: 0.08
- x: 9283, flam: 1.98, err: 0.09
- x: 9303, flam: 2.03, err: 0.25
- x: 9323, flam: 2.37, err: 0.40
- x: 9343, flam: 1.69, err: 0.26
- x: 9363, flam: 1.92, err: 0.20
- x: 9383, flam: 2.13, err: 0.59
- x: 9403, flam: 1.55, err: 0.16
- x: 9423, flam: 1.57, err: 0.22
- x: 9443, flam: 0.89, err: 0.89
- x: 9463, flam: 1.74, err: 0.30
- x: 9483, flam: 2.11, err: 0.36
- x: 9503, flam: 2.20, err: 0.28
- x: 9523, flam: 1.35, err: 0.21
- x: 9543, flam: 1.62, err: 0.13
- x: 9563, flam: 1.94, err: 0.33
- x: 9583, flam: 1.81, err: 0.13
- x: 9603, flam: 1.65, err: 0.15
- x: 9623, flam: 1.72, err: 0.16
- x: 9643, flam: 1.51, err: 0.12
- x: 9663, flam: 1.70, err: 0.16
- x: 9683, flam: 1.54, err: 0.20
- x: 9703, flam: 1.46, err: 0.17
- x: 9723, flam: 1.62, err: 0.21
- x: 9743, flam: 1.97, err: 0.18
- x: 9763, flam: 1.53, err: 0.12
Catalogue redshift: 0.325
